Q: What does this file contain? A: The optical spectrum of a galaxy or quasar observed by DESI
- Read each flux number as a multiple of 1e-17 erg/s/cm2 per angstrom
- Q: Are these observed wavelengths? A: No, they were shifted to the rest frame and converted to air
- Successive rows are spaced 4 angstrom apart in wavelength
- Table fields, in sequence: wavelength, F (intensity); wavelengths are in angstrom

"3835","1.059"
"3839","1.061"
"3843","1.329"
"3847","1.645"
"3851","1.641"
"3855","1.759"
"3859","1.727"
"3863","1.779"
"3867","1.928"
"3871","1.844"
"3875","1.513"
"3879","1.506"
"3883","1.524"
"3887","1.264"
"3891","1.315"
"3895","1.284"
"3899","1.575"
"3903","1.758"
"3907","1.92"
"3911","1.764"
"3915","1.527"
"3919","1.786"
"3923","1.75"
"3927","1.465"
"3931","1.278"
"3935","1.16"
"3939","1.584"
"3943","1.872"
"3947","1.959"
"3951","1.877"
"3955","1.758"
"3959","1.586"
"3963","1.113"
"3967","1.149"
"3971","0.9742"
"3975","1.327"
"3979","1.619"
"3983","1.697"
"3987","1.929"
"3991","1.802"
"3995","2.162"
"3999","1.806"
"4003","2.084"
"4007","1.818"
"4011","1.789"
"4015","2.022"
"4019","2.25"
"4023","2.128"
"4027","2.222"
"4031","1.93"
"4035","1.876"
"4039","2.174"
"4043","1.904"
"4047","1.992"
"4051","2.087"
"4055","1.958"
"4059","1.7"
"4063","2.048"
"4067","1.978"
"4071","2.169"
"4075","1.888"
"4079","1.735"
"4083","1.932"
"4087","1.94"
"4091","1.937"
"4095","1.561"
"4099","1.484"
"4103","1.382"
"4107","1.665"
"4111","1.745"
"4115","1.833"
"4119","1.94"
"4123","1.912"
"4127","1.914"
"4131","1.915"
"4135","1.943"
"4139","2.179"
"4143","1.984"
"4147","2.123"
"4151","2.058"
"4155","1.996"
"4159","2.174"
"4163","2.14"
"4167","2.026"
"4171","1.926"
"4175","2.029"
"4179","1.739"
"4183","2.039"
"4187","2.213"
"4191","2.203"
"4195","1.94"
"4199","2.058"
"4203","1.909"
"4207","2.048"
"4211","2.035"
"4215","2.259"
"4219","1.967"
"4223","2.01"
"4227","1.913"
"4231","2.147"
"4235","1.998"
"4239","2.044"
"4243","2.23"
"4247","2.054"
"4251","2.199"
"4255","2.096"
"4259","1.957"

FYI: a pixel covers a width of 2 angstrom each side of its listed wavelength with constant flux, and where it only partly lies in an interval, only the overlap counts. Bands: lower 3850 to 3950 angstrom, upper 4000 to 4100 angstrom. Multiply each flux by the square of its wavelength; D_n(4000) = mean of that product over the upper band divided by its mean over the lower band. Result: 1.29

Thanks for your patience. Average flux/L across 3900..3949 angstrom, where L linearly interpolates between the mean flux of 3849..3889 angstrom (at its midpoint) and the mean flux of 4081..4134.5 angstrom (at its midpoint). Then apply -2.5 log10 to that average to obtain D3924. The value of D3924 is 0.02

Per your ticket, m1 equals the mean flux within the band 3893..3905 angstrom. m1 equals 1.54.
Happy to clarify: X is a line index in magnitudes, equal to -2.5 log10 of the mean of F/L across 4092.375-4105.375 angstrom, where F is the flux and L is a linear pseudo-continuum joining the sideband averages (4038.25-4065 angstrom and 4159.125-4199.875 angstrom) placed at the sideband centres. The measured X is 0.308 mag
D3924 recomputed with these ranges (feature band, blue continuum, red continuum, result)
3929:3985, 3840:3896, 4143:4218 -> 0.14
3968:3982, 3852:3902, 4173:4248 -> 0.29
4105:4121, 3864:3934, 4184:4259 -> 0.07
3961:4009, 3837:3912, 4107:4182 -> 0.08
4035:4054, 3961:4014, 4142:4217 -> -0.15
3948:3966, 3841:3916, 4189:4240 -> 0.09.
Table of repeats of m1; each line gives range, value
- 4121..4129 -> 1.91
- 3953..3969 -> 1.4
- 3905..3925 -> 1.75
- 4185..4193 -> 2.21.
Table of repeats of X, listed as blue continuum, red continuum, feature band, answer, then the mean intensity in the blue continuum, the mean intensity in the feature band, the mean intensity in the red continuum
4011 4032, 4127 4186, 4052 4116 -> 0.14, 2.09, 1.81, 2.02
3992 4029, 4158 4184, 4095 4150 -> 0.10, 2.03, 1.84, 2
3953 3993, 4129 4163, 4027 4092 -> -0.11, 1.5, 1.96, 2.05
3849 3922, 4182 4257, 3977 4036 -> -0.09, 1.64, 1.94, 2.07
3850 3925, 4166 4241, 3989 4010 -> -0.09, 1.64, 1.93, 2.03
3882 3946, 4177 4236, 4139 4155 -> -0.07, 1.56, 2.06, 2.03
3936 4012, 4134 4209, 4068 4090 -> -0.04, 1.67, 1.94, 2.04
